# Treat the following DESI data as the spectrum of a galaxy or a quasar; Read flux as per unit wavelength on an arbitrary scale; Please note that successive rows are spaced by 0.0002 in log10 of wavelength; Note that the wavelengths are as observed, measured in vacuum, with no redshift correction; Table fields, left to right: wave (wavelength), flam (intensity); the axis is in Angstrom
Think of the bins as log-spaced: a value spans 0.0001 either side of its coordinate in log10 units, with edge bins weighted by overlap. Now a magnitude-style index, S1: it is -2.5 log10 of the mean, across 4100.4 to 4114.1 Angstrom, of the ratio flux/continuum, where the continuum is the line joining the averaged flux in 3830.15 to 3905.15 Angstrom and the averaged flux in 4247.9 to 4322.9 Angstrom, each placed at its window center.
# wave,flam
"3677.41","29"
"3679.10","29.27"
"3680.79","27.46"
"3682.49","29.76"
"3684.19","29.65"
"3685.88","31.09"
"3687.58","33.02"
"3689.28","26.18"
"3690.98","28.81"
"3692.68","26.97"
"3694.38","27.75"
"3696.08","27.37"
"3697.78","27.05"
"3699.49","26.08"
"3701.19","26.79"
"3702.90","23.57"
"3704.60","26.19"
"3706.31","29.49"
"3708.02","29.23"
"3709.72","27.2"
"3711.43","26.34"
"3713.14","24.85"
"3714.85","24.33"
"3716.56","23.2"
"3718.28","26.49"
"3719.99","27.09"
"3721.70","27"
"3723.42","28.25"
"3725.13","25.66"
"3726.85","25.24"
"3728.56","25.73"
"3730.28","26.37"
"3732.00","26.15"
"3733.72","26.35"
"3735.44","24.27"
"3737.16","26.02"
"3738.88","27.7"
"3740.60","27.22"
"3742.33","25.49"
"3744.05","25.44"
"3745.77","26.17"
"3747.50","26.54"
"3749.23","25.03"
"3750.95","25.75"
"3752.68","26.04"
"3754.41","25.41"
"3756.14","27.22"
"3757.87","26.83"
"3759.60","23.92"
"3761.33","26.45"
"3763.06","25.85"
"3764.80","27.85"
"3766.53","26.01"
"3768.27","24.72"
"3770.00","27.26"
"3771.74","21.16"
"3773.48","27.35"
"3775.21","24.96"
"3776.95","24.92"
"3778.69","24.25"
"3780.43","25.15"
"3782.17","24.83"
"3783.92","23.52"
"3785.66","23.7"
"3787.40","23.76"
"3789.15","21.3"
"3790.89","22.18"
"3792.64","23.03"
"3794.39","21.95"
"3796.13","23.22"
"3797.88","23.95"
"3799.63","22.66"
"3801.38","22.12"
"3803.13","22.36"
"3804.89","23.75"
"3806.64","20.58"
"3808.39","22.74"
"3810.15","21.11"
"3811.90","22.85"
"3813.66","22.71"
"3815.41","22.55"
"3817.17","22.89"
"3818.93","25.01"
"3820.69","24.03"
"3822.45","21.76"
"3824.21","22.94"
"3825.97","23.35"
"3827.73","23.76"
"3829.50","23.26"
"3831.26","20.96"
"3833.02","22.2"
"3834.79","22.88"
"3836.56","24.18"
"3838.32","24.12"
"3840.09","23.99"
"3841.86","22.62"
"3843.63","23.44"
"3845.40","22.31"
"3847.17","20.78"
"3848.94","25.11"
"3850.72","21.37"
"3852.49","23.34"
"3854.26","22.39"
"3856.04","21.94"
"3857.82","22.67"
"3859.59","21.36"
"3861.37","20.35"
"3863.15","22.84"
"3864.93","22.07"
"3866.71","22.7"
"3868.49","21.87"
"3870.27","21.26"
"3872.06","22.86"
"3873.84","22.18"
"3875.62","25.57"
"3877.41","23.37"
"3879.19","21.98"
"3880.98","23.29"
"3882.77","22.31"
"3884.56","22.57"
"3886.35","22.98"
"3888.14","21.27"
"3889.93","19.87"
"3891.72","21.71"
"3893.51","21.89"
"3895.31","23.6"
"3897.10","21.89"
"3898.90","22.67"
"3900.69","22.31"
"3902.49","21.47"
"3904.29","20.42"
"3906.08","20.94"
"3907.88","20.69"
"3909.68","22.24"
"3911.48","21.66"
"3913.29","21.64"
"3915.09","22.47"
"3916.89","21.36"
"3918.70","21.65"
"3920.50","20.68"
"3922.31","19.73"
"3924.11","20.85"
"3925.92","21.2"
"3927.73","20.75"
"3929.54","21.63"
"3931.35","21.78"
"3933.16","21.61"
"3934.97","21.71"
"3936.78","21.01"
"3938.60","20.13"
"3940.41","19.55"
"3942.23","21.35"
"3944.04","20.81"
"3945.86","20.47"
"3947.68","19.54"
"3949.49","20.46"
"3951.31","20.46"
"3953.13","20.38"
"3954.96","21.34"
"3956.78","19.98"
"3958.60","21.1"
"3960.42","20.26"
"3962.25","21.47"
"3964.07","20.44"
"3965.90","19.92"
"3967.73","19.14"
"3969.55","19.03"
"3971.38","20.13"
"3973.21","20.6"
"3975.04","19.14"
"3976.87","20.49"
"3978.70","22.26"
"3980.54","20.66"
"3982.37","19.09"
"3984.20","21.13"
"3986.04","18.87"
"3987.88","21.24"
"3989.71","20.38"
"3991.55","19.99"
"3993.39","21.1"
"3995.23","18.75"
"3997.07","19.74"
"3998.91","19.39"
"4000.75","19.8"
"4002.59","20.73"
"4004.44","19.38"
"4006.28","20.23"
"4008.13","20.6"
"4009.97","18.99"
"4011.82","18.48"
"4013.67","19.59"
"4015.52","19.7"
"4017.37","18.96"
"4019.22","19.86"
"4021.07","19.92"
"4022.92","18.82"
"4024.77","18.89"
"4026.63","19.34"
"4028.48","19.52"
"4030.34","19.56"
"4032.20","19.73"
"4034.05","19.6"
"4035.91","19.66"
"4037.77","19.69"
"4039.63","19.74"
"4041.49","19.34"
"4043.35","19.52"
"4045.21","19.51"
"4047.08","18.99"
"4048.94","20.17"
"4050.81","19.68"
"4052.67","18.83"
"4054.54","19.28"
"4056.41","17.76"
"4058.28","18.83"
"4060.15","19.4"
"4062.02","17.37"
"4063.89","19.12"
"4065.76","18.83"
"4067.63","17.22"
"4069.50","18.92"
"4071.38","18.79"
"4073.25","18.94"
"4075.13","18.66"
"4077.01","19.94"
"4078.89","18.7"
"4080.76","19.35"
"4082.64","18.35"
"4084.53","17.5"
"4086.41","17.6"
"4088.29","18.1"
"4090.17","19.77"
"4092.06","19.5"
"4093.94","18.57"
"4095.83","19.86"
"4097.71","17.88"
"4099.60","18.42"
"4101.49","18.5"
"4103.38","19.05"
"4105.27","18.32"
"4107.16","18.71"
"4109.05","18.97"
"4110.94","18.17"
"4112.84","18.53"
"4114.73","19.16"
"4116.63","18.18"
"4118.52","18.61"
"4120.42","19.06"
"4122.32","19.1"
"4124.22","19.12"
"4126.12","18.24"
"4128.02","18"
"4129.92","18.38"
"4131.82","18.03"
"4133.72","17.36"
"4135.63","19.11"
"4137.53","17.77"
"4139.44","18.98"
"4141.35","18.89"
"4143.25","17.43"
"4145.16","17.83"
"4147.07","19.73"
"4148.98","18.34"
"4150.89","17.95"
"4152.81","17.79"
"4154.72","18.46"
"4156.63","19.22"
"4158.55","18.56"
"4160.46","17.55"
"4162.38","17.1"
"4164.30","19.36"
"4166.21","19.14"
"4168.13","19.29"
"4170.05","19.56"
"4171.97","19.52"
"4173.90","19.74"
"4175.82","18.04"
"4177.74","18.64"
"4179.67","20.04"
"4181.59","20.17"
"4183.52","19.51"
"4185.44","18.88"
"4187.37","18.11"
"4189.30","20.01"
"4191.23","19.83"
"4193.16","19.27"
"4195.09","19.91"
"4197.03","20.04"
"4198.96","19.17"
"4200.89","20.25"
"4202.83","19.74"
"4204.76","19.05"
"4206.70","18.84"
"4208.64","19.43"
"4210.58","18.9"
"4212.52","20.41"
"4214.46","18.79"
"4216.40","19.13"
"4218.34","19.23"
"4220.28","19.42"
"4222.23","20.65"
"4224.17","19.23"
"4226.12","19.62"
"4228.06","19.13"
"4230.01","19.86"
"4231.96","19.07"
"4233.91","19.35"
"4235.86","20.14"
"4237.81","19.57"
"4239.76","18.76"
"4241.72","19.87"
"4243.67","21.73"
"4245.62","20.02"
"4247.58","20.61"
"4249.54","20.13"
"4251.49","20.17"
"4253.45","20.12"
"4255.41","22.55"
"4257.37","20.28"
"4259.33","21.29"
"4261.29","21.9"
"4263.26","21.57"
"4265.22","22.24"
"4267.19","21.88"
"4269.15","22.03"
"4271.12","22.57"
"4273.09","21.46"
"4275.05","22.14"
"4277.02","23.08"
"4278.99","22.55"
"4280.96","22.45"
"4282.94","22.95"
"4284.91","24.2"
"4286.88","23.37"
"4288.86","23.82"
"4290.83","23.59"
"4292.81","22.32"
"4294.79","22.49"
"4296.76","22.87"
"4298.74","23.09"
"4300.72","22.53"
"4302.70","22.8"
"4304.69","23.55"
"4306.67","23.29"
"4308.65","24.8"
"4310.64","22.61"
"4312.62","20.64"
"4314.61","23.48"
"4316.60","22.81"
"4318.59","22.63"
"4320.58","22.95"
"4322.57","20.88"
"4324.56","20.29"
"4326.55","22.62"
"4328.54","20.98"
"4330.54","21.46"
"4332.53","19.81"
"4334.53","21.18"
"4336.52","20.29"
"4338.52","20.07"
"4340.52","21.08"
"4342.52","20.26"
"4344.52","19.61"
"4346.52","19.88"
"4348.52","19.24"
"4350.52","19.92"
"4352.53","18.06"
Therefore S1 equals 0.20 mag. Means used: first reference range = 22.4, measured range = 18.6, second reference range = 22.4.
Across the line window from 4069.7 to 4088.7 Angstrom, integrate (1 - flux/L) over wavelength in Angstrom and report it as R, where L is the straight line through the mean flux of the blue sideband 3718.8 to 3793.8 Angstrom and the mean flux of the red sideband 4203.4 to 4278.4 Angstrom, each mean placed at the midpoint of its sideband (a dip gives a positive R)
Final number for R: 2.98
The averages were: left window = 25.5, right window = 20.4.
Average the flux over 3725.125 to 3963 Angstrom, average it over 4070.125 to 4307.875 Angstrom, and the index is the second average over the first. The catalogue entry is 0.86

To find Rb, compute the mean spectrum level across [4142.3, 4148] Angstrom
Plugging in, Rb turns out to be 18.3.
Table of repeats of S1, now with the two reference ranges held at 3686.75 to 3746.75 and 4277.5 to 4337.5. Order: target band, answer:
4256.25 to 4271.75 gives 0.051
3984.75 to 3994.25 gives 0.210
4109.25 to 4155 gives 0.272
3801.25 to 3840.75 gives 0.133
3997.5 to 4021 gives 0.241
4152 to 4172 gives 0.249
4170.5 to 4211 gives 0.198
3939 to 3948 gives 0.222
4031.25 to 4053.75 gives 0.237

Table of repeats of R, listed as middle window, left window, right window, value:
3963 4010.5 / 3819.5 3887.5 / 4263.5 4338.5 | 5.4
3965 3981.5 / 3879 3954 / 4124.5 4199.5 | 0.5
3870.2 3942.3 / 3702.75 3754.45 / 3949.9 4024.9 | 0.8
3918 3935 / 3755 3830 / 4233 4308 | 1.6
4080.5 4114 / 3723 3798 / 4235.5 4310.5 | 6.5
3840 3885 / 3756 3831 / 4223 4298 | 1.7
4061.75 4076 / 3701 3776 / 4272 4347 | 3.1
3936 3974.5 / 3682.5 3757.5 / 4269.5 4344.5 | 7.1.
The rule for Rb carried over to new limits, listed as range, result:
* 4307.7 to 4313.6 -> 22.7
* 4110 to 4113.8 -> 18.3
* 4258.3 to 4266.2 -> 21.7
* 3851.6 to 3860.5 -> 22.3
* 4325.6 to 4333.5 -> 21.2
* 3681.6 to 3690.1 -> 29.9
